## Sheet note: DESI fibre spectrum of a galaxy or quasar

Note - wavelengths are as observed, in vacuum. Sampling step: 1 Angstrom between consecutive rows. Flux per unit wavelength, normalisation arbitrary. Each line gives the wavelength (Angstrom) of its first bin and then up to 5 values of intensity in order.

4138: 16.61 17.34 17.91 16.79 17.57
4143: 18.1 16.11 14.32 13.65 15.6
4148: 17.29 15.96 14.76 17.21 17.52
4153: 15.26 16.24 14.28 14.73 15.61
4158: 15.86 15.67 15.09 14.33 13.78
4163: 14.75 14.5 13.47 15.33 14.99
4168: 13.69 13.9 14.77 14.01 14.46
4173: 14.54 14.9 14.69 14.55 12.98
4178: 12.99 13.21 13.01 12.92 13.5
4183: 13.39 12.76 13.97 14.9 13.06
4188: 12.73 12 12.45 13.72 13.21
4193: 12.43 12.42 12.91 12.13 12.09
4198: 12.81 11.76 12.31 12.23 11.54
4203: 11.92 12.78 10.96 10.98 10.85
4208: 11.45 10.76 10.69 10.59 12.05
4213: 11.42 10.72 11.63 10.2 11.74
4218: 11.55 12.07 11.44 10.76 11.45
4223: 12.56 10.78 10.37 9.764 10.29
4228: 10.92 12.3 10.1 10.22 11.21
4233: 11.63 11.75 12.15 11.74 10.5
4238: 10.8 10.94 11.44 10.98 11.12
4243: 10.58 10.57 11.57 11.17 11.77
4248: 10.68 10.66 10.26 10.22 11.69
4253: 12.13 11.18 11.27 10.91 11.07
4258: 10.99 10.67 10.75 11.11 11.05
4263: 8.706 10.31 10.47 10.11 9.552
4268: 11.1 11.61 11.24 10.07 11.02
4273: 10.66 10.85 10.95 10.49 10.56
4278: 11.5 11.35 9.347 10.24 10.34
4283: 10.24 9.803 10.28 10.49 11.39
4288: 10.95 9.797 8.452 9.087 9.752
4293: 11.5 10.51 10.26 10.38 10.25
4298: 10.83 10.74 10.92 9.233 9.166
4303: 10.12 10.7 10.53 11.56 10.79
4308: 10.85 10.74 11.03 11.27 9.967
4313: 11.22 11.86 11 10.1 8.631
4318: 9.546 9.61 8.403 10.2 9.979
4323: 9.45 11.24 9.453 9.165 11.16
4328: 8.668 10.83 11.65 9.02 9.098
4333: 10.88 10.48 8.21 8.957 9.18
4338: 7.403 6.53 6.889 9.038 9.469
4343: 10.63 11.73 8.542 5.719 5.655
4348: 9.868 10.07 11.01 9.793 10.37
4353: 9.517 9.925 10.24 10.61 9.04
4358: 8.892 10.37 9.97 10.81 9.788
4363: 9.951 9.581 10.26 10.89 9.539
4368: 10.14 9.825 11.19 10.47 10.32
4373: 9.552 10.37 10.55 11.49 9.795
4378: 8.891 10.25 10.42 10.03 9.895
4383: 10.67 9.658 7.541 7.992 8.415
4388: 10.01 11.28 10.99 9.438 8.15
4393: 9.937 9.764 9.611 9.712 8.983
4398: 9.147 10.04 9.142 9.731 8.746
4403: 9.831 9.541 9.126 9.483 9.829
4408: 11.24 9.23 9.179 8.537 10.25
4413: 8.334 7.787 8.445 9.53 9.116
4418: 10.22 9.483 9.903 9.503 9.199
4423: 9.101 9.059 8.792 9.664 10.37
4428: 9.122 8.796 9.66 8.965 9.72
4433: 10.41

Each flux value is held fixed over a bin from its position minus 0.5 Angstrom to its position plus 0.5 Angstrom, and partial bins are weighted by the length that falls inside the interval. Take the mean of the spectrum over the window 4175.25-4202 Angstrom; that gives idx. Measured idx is 12.9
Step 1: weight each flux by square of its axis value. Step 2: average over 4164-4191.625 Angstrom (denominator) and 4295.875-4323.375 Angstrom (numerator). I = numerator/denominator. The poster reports 0.80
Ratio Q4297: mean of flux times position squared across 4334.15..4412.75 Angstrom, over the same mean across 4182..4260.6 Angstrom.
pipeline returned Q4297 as 0.9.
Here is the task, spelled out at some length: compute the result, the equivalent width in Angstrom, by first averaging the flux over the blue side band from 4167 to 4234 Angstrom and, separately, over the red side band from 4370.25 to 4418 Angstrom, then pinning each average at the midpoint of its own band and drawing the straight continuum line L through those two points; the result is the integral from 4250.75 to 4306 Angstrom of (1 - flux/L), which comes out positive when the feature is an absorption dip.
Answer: 3.3 Angstrom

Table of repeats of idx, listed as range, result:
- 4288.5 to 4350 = 9.81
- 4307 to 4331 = 10.2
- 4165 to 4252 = 12.1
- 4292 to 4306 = 10.4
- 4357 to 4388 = 9.9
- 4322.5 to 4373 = 9.63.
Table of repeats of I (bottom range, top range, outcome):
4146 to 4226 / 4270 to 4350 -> 0.80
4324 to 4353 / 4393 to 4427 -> 1.04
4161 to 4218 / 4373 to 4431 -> 0.82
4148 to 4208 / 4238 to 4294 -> 0.81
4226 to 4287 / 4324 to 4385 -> 0.94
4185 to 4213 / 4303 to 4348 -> 0.85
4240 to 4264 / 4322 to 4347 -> 0.88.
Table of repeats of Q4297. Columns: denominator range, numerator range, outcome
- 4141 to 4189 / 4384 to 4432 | 0.71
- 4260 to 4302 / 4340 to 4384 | 0.98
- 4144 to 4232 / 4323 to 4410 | 0.80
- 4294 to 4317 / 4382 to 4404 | 0.93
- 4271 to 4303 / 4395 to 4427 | 0.96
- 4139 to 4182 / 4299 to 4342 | 0.71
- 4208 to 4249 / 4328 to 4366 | 0.90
